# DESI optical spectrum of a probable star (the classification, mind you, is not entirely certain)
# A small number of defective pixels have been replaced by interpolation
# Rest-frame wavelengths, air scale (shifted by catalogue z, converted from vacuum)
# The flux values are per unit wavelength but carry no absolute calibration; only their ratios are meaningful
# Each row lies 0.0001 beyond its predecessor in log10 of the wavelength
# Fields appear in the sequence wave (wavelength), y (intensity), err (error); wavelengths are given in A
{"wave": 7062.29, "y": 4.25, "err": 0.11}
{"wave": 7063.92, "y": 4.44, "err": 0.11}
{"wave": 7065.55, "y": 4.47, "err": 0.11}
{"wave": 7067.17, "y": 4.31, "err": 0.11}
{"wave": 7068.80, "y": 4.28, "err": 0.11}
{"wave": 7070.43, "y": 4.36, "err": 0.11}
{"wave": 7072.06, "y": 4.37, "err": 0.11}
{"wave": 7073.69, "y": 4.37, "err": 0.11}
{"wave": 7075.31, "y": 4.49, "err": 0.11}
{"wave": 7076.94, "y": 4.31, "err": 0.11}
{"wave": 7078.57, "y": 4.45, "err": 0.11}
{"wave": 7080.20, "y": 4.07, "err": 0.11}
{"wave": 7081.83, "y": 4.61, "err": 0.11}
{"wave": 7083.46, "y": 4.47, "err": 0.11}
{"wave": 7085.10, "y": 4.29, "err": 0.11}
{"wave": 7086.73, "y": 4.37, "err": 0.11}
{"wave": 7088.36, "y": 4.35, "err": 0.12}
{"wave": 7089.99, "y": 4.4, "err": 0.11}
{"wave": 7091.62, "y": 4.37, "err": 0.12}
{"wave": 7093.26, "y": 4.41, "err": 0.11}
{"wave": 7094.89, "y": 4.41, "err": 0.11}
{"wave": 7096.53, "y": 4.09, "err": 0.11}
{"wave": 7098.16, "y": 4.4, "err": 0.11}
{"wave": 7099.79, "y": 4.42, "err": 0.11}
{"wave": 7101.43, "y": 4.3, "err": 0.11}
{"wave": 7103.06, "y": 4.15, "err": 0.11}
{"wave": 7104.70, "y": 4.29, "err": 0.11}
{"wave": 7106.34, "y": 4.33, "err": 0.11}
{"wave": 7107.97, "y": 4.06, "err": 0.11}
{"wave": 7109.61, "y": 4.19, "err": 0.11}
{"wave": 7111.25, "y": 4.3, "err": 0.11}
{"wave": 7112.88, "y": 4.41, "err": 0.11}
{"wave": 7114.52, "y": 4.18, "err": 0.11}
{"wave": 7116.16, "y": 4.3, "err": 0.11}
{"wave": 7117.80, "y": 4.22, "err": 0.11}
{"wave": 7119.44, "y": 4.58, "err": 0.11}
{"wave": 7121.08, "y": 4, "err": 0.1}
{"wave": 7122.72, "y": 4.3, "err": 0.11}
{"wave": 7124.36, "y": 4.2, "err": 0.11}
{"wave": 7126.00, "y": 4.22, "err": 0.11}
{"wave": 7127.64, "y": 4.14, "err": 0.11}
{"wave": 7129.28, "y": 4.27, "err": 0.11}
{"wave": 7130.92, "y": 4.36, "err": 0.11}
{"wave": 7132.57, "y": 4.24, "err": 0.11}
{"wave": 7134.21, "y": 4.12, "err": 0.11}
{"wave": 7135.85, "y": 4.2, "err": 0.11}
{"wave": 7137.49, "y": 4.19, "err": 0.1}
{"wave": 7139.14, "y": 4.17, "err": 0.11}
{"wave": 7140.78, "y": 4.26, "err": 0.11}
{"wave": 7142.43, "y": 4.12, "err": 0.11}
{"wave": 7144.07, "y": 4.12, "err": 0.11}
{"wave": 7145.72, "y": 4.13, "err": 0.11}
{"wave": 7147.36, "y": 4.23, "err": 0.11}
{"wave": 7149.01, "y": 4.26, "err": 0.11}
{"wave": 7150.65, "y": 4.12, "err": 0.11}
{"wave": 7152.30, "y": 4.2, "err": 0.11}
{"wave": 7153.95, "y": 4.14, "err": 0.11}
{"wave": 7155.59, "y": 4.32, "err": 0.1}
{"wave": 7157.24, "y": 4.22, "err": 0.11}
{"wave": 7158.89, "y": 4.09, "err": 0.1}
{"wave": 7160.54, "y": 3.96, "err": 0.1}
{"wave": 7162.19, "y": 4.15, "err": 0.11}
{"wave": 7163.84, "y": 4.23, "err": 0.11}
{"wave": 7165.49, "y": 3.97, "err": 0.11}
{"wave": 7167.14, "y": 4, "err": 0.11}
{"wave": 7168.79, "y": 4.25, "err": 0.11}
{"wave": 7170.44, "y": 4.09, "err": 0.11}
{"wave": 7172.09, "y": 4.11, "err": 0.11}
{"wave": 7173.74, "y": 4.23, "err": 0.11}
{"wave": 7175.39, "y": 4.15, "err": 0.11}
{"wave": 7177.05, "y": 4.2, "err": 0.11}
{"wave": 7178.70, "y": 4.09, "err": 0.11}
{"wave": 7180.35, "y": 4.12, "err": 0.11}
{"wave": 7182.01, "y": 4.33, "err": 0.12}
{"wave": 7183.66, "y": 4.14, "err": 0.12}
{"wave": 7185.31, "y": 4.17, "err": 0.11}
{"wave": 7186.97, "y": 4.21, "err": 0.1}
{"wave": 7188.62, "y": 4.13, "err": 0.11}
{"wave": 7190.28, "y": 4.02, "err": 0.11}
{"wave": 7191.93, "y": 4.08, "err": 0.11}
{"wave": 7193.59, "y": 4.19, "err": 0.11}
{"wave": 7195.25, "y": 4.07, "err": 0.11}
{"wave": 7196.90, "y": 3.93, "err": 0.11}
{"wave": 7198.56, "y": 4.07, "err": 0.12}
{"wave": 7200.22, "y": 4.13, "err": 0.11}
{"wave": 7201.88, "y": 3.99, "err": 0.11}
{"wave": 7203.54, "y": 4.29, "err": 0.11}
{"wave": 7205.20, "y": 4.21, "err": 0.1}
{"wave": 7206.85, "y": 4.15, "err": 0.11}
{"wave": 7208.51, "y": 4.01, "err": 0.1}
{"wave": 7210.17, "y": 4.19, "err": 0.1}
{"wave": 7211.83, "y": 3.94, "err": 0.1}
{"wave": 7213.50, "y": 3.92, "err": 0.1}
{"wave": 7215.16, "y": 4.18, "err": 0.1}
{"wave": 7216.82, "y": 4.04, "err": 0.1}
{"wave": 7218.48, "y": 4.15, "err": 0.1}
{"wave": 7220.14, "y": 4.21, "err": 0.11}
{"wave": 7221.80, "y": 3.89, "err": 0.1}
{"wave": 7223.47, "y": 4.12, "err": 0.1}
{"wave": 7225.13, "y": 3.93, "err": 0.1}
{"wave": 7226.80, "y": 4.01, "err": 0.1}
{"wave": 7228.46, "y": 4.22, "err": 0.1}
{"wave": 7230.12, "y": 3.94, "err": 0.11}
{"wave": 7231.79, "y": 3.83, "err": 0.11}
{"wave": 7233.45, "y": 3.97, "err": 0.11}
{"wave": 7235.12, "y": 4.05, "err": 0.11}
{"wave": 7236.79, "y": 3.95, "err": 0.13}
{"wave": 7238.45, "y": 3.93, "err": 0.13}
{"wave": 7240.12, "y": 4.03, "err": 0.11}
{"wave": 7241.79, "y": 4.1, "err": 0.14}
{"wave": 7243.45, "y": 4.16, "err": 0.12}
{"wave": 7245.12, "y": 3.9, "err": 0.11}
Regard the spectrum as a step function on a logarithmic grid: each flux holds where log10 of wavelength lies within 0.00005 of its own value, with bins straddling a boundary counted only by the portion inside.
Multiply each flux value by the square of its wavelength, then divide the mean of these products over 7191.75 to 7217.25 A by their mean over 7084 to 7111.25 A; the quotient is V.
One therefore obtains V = 0.98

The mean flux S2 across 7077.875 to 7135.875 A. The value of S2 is 4.29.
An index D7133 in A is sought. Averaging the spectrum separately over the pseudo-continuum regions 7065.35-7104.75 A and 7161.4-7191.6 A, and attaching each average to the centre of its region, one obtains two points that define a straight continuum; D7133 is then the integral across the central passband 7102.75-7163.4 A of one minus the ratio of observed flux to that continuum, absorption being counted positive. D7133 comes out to 0.5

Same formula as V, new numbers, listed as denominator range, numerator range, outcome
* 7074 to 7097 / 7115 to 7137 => 0.98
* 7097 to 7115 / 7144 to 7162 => 0.99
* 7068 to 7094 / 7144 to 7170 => 0.97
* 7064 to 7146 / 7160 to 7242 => 0.98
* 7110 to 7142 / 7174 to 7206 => 0.99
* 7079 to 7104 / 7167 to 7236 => 0.97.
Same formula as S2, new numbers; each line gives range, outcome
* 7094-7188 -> 4.2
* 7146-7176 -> 4.15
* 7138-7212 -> 4.14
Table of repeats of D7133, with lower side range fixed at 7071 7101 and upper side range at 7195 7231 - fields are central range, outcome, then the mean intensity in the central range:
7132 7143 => 0.16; 4.19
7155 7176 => 0.25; 4.13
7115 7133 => 0.10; 4.25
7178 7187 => -0.07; 4.17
